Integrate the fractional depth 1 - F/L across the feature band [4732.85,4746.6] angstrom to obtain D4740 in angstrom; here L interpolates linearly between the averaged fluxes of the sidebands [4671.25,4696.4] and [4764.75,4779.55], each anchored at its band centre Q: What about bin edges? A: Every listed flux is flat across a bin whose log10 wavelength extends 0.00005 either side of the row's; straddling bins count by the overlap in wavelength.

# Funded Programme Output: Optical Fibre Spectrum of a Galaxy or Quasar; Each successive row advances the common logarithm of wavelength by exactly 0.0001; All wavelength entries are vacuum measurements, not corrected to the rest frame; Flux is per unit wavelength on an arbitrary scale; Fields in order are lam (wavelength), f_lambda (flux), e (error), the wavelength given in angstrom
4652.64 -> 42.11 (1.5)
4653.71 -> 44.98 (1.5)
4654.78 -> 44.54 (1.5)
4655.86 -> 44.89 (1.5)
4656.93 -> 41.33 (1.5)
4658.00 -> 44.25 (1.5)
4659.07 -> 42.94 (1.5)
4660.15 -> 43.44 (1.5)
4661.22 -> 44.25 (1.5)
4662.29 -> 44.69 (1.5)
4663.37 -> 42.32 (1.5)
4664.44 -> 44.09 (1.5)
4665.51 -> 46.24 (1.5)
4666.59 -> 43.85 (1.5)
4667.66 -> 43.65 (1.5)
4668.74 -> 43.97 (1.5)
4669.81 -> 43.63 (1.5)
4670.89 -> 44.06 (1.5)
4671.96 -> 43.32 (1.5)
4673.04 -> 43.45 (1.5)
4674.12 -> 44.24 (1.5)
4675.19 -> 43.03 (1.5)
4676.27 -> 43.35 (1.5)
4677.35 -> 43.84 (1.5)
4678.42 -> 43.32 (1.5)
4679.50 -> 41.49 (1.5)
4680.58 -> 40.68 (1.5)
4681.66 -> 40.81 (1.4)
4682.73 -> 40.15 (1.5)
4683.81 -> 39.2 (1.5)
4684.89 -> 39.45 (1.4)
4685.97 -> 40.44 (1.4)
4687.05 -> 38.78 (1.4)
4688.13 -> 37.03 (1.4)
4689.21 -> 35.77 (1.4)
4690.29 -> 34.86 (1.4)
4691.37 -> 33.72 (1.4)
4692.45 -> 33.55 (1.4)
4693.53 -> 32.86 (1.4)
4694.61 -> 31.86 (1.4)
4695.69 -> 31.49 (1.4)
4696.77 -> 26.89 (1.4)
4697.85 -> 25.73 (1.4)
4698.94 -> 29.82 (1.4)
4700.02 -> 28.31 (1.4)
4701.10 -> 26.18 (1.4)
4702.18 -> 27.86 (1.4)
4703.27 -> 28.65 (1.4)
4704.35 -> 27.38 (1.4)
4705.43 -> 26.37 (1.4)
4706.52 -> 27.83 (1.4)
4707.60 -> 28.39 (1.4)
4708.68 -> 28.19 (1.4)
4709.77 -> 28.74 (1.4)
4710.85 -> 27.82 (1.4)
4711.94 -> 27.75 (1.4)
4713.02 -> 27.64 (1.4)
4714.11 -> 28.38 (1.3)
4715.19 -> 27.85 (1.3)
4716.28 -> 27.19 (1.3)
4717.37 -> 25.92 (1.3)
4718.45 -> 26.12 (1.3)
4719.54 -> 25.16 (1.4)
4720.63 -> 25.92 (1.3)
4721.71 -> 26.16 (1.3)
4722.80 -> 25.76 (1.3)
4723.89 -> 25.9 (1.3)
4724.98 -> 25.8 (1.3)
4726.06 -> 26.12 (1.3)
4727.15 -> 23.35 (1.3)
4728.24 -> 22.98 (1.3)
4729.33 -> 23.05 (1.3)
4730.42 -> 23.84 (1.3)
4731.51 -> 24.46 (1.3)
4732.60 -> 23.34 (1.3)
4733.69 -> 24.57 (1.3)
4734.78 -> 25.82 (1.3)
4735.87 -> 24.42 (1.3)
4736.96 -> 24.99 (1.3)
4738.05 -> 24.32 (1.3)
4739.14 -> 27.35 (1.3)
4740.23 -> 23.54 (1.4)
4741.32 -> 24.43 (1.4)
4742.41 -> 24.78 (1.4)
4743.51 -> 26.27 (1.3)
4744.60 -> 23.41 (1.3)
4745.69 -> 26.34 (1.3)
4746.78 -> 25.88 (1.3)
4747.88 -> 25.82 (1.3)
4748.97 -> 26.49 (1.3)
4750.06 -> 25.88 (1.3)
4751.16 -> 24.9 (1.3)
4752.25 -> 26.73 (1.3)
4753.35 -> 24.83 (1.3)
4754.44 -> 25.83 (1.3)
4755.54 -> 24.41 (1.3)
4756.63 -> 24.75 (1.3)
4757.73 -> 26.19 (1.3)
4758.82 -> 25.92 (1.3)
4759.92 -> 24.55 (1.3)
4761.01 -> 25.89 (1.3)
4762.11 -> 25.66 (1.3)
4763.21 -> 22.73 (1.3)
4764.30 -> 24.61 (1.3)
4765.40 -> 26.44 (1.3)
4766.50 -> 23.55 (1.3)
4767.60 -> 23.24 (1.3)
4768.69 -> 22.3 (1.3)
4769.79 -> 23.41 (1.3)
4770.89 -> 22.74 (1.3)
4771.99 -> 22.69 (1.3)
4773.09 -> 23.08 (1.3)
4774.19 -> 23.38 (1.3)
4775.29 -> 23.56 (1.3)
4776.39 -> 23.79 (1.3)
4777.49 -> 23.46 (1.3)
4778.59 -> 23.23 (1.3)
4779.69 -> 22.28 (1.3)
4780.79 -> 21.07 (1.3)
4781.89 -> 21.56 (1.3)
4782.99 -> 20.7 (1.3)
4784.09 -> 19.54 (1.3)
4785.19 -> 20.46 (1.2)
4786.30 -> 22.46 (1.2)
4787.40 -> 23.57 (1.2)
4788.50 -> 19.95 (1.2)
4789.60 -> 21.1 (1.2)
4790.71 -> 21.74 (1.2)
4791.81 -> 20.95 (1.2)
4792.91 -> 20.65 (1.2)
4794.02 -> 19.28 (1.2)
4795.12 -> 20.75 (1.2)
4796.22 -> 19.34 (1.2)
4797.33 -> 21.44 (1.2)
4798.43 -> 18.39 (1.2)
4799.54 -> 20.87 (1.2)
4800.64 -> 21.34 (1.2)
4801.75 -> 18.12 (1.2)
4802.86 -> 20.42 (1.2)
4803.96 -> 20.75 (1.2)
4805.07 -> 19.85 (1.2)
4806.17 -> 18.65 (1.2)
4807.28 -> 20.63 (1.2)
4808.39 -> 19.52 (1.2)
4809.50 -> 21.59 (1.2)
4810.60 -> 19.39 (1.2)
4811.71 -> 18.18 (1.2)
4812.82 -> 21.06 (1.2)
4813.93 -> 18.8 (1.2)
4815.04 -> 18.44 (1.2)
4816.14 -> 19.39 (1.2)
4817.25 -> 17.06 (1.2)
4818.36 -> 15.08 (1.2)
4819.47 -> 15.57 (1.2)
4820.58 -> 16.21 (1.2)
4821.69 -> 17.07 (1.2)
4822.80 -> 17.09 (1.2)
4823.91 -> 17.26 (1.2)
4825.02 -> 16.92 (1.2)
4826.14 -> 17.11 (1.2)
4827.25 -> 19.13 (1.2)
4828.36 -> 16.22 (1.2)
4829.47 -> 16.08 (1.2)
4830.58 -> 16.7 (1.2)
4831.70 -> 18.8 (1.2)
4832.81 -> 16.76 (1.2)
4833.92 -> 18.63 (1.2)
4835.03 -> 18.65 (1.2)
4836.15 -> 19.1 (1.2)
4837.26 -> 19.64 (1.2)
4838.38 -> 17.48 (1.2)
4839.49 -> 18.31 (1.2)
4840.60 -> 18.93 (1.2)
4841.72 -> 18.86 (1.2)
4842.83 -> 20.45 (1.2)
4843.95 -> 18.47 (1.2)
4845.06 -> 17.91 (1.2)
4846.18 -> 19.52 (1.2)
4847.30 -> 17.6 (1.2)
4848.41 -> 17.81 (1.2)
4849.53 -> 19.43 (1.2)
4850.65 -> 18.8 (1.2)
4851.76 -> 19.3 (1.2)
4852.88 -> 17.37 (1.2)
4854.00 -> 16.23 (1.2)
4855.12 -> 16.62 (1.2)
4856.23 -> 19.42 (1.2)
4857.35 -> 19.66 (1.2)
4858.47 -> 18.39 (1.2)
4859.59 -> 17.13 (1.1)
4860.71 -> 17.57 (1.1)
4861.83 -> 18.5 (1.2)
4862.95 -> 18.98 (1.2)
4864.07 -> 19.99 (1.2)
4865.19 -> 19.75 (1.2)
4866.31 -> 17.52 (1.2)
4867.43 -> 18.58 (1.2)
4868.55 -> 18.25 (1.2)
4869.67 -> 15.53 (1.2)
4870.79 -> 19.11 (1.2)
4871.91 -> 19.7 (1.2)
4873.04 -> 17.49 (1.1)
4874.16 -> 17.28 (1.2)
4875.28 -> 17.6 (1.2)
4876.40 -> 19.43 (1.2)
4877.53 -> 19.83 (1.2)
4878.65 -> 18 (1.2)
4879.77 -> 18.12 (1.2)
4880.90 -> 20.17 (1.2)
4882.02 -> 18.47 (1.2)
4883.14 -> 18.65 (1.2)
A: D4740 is 1.9 angstrom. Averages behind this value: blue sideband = 38.9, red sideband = 23.4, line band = 25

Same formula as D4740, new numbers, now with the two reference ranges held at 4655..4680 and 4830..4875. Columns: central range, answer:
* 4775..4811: 7.6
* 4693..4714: 5.6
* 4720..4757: 9.6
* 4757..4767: 1.8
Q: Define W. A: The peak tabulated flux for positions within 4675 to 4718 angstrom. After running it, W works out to 43.84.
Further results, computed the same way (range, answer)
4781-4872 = 23.57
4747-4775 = 26.73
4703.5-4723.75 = 28.74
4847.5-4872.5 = 19.99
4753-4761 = 26.19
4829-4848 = 20.45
